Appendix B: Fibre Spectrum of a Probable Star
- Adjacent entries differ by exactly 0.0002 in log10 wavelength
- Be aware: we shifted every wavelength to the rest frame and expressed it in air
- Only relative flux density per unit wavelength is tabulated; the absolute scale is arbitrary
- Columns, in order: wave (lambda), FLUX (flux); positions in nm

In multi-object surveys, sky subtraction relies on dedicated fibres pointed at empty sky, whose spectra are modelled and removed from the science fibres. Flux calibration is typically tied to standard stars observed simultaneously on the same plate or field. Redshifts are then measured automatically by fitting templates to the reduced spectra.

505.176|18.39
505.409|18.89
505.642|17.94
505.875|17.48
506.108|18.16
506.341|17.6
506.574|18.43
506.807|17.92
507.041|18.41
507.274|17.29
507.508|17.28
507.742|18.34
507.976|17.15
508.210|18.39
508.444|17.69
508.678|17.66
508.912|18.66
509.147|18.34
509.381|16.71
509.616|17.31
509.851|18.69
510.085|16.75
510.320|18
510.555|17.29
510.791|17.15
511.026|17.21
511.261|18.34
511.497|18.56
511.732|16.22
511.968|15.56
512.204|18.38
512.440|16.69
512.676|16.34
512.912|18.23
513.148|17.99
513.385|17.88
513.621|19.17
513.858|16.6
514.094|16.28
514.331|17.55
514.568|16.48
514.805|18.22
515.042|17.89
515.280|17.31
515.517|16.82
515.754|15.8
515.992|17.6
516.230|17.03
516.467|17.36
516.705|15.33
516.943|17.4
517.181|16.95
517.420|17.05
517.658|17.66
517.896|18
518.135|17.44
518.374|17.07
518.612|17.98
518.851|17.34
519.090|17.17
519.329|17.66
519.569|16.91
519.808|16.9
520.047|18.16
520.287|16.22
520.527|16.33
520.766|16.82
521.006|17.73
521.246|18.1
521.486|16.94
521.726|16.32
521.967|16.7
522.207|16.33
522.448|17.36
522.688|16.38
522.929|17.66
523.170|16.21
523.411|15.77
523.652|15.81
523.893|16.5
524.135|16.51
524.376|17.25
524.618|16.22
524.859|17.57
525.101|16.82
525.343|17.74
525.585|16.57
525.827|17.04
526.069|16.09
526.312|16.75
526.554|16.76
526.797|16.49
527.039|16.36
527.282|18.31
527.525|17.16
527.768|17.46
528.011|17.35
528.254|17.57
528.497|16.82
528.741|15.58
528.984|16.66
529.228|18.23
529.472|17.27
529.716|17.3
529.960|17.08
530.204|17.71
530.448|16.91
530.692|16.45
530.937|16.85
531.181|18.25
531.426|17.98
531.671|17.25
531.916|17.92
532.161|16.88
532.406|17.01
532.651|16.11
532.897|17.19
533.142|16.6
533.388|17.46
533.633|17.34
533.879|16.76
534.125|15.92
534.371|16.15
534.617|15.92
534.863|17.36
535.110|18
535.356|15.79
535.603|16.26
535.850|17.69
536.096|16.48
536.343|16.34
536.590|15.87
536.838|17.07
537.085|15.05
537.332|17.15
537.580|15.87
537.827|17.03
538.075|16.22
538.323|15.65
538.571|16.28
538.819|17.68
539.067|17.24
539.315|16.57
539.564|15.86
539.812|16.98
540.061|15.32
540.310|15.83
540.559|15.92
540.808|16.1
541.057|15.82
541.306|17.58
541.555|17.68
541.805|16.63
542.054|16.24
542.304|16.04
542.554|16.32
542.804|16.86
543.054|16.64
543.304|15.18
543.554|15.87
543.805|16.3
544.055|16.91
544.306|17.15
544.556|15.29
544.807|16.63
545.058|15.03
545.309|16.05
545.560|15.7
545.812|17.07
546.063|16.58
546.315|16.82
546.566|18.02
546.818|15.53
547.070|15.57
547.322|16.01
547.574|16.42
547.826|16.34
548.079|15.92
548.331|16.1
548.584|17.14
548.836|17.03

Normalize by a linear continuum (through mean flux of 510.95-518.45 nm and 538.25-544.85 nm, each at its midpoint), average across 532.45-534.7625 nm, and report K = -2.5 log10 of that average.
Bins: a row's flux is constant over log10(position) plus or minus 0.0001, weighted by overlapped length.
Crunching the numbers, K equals 0.00 mag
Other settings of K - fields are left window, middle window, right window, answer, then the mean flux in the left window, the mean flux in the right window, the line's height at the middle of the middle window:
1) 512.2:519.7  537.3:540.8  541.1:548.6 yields 0.01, 17.3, 16.4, 16.6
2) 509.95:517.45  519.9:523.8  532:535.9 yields 0.02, 17.2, 16.8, 17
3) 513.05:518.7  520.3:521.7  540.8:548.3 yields 0.00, 17.3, 16.3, 17.1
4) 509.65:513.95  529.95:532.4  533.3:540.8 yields -0.04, 17.5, 16.5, 16.7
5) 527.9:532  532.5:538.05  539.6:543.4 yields 0.01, 17.2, 16.3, 16.8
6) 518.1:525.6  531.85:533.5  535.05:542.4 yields -0.02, 17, 16.5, 16.6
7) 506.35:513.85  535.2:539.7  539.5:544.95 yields 0.00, 17.7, 16.3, 16.5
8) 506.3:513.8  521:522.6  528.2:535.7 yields 0.02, 17.7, 17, 17.3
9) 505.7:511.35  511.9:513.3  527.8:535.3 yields 0.02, 17.8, 17.1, 17.6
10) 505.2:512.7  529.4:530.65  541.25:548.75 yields -0.02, 17.7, 16.4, 16.9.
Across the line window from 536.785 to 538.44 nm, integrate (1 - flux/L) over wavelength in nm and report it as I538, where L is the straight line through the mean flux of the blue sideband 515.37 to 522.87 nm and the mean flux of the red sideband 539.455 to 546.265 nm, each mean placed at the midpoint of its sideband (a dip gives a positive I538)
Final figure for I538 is 0.02 nm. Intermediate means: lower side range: 17.1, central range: 16.3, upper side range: 16.3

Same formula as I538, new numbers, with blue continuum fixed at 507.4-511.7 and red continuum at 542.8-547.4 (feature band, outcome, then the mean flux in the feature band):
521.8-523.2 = 0.03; 16.8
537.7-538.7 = 0.01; 16.3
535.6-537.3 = 0.02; 16.4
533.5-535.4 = 0.00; 16.7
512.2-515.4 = 0.01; 17.5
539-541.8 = 0.00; 16.4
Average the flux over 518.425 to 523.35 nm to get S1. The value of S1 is 17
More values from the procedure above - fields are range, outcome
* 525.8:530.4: 17.1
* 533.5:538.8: 16.5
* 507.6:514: 17.6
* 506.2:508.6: 17.9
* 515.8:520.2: 17.2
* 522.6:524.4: 16.5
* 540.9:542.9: 16.6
